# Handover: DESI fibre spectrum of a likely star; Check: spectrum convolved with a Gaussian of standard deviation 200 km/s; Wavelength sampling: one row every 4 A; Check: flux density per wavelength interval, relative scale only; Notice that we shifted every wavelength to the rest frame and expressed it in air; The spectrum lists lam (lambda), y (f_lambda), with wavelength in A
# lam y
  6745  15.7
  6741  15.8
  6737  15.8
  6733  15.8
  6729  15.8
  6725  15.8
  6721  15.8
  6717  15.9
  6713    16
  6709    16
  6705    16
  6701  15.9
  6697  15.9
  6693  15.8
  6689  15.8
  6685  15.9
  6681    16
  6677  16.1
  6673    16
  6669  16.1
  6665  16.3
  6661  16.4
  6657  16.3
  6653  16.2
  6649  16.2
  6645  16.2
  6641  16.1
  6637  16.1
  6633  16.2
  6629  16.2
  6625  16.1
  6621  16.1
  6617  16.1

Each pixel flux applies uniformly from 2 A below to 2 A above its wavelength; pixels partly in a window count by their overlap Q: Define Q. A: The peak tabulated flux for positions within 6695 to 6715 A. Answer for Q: 16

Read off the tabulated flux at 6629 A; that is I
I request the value 16.2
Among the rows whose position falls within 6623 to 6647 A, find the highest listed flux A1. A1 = 16.2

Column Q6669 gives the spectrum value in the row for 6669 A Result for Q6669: 16.1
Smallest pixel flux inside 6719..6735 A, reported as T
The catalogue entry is 15.8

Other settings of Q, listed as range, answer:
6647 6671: 16.4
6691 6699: 15.9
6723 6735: 15.8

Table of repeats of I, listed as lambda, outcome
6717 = 15.9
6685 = 15.9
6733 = 15.8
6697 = 15.9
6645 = 16.2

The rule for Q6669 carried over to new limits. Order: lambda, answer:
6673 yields 16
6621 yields 16.1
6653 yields 16.2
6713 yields 16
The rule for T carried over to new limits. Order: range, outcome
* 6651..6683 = 16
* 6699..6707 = 15.9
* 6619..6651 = 16.1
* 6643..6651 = 16.2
